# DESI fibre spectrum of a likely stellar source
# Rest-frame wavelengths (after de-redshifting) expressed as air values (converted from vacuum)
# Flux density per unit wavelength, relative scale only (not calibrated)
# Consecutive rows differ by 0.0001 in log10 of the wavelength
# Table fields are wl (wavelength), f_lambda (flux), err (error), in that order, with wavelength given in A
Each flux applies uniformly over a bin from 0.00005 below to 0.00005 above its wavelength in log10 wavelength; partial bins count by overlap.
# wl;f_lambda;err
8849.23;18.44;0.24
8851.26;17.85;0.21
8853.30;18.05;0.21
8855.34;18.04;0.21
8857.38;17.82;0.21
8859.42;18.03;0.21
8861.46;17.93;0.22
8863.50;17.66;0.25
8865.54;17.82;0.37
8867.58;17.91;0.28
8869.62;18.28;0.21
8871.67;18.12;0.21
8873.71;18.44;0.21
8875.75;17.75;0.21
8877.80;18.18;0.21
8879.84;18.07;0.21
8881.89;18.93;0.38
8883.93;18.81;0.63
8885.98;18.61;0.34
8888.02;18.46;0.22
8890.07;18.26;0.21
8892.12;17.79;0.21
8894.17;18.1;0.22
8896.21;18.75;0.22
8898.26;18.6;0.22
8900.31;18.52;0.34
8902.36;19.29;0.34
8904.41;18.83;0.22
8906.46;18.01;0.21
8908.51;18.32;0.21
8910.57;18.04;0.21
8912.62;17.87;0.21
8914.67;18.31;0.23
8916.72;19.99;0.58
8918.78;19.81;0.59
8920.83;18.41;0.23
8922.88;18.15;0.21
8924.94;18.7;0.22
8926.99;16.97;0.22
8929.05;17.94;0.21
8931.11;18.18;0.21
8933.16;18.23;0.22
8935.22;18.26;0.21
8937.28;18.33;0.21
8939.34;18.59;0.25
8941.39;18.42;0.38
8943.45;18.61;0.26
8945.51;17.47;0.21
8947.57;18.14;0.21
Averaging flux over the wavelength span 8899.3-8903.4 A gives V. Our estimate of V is 18.9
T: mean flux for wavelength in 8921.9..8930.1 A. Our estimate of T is 17.9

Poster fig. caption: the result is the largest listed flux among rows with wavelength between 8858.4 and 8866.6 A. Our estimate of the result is 18.03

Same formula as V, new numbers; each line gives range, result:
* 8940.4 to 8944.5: 18.5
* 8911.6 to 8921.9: 18.9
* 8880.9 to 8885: 18.9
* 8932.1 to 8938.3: 18.3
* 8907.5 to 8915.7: 18.1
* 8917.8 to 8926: 18.8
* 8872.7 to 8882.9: 18.3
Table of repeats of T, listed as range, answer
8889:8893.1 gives 18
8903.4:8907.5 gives 18.4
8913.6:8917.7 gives 19.2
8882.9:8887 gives 18.7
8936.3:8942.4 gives 18.5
